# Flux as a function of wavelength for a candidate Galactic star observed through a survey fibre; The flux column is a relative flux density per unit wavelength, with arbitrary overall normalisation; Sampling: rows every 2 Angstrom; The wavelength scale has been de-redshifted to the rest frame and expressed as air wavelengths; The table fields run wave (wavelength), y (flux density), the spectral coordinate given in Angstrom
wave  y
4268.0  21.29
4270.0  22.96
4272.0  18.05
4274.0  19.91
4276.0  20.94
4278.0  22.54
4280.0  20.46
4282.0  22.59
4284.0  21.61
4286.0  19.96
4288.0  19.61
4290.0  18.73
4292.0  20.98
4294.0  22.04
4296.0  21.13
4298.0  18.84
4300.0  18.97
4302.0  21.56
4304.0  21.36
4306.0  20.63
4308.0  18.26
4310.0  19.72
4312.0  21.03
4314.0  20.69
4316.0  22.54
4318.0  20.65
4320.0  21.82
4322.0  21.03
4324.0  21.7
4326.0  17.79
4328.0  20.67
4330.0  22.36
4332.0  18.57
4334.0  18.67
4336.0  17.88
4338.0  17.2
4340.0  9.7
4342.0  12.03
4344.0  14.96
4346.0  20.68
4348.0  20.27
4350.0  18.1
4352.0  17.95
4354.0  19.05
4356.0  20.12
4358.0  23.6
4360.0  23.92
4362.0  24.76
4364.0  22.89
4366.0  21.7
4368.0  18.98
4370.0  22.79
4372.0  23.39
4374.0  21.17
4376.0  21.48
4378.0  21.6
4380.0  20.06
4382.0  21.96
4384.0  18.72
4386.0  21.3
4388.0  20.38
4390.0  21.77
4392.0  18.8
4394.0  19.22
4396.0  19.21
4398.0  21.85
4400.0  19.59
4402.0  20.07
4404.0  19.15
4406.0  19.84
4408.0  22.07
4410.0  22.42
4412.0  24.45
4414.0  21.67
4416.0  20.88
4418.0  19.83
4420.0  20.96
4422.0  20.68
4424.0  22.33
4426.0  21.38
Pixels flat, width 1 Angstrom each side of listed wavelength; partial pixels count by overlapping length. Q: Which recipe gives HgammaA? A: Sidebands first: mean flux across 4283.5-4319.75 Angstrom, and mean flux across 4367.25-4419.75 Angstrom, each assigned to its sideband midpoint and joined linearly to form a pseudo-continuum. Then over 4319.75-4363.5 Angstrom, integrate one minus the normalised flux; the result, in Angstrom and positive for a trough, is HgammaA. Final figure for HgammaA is 3.0 Angstrom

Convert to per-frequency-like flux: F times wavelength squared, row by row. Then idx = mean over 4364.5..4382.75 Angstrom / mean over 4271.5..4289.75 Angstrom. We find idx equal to 1.09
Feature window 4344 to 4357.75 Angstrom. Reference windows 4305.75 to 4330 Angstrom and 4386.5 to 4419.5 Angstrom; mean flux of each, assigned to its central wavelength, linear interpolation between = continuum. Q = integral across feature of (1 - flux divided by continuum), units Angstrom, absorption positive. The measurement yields 0.9 Angstrom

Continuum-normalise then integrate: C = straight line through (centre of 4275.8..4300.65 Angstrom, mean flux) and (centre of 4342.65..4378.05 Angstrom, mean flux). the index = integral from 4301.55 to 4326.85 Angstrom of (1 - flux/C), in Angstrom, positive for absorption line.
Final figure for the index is 0.1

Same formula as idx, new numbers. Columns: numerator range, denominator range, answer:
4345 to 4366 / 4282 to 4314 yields 1.07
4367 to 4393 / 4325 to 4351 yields 1.21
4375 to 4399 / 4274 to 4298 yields 1.03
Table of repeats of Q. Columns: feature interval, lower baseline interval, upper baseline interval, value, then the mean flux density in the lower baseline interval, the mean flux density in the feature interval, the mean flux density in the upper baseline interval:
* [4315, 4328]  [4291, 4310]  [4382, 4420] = -0.29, 20.4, 20.9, 20.7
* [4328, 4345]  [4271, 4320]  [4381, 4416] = 3.26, 20.6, 16.7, 20.7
